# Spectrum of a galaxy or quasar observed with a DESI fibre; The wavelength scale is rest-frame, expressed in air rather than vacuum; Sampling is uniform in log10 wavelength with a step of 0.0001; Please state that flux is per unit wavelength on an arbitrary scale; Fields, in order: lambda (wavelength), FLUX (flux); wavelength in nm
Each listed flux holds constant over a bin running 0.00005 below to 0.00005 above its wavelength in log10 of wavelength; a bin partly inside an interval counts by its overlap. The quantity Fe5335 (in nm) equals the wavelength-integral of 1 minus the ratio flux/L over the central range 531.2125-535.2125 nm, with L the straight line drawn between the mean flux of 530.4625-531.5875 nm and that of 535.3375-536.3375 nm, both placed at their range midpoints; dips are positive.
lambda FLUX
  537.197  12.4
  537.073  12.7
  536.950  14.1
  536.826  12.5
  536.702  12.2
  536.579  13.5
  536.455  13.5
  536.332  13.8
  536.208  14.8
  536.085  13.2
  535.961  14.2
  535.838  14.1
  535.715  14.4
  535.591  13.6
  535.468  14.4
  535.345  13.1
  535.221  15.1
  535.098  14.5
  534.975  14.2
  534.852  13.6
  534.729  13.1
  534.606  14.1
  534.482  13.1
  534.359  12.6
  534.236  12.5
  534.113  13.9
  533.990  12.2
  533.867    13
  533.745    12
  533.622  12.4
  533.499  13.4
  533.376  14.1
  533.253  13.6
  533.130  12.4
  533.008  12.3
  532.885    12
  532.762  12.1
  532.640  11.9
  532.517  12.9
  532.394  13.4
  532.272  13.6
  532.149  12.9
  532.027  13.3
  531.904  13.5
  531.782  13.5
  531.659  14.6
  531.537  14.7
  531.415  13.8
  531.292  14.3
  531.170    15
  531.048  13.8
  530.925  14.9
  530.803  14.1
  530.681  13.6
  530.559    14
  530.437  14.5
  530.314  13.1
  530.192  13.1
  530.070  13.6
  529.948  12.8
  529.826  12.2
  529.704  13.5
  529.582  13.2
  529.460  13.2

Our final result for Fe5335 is 0.25 nm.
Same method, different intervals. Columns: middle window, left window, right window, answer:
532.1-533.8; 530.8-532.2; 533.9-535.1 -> 0.112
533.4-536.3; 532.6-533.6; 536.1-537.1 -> -0.107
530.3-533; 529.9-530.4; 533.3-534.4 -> -0.104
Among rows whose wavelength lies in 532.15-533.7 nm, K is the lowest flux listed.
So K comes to 11.9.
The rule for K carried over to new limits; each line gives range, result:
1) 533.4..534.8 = 12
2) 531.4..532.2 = 12.9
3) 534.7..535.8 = 13.1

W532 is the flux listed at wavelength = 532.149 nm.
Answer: 12.9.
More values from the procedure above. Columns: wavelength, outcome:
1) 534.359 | 12.6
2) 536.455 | 13.5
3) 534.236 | 12.5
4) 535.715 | 14.4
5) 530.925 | 14.9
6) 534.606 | 14.1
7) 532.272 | 13.6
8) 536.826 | 12.5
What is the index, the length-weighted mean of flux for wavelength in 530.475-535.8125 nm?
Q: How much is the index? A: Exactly 13.5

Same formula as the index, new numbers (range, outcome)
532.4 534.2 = 12.7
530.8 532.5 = 13.9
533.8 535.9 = 13.6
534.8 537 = 13.8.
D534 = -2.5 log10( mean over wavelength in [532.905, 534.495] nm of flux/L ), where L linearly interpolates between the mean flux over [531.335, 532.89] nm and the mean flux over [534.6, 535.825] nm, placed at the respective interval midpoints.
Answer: 0.07 mag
